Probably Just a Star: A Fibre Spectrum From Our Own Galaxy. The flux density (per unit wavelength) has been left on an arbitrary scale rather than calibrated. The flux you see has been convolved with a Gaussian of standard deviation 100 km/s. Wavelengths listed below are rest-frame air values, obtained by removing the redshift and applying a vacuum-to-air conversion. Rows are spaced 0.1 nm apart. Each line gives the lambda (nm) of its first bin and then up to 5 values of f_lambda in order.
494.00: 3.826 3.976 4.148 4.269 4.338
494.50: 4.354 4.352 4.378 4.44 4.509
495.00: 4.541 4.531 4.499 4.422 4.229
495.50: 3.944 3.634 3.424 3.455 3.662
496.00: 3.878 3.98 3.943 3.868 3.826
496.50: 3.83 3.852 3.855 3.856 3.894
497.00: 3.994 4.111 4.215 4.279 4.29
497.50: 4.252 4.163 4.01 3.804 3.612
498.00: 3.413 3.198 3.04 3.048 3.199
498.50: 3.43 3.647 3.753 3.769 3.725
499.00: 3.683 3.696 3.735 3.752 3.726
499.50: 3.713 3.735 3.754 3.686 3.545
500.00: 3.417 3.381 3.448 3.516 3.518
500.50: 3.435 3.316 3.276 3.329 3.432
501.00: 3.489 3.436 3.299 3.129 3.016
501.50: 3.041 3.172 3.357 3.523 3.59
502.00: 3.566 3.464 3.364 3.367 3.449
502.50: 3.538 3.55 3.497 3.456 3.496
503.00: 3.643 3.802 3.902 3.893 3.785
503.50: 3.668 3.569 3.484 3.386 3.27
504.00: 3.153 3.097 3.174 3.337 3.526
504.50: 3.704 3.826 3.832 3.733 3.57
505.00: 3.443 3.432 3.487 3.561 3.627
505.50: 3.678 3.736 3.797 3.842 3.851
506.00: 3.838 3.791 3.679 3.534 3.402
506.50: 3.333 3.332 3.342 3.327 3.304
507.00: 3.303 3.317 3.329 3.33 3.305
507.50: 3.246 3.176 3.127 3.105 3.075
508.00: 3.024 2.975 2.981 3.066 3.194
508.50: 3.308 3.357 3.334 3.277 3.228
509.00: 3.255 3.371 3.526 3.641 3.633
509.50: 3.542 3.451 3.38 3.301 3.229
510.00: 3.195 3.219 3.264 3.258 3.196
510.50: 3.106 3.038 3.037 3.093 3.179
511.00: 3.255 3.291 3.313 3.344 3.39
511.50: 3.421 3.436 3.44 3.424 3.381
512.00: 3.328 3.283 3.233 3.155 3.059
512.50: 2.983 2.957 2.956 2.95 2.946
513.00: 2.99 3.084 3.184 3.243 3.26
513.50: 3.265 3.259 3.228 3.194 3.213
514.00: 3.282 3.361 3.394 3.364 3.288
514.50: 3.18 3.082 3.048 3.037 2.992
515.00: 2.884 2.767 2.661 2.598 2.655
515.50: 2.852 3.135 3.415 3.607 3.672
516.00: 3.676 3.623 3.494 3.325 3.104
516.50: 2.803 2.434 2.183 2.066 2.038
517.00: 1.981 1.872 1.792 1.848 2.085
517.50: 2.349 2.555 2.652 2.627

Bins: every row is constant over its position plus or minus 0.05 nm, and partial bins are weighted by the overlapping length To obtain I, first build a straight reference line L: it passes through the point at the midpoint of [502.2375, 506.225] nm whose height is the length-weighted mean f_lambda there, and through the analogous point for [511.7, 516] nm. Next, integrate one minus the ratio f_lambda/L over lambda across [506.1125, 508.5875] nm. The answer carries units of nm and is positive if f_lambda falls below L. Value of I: 0.13 nm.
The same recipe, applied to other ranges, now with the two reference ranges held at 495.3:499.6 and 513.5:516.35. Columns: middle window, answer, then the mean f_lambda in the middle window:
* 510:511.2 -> 0.06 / 3.18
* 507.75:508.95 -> 0.09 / 3.16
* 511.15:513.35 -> 0.05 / 3.2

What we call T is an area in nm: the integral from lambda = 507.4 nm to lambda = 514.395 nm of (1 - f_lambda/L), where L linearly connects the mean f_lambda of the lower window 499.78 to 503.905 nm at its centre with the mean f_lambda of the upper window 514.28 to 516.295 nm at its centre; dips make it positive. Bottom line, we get 0.04 nm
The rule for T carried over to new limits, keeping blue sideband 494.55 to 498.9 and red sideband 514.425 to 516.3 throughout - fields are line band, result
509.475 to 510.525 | 0.02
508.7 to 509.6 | -0.01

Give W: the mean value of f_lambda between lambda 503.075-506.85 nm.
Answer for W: 3.57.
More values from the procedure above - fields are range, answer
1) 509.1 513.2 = 3.25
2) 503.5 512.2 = 3.38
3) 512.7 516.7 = 3.13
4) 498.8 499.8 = 3.72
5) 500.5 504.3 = 3.43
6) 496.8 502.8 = 3.57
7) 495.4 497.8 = 3.93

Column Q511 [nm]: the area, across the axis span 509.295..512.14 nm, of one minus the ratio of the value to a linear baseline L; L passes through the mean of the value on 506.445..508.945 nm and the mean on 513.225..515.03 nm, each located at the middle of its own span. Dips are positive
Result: -0.08 nm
